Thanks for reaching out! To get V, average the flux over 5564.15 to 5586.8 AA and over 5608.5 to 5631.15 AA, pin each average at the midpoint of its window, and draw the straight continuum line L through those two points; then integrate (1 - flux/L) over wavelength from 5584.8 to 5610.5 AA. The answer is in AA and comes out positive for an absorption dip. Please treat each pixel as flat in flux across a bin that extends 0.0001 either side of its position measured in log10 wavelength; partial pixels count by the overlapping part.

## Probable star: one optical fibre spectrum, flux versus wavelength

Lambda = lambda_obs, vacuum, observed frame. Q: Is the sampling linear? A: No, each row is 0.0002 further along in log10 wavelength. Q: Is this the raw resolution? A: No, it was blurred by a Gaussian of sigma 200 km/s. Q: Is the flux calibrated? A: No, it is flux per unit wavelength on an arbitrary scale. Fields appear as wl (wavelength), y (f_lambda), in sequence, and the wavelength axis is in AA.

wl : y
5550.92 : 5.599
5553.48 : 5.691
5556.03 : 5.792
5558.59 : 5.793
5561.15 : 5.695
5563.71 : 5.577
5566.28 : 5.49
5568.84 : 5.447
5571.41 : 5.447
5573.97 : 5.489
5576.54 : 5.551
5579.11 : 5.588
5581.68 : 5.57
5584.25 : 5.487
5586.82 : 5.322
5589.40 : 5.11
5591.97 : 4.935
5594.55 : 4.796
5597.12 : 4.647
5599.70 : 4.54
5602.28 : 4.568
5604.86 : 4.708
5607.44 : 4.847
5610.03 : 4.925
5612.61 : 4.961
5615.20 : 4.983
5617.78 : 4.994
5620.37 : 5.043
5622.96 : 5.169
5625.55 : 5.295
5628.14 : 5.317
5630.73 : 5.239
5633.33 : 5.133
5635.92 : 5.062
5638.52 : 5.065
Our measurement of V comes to 2.2 AA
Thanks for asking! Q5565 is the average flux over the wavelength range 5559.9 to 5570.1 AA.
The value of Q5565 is 5.55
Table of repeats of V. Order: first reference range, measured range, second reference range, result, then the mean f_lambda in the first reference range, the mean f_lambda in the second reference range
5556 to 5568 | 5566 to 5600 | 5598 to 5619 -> 0.1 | 5.65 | 4.81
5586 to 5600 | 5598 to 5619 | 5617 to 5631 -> 1.0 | 4.9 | 5.18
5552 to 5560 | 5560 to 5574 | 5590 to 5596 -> -0.1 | 5.76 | 4.89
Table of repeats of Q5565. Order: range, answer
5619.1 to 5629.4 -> 5.21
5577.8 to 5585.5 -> 5.55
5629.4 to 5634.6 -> 5.18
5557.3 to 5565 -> 5.68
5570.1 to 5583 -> 5.53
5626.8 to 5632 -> 5.28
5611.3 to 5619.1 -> 4.98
